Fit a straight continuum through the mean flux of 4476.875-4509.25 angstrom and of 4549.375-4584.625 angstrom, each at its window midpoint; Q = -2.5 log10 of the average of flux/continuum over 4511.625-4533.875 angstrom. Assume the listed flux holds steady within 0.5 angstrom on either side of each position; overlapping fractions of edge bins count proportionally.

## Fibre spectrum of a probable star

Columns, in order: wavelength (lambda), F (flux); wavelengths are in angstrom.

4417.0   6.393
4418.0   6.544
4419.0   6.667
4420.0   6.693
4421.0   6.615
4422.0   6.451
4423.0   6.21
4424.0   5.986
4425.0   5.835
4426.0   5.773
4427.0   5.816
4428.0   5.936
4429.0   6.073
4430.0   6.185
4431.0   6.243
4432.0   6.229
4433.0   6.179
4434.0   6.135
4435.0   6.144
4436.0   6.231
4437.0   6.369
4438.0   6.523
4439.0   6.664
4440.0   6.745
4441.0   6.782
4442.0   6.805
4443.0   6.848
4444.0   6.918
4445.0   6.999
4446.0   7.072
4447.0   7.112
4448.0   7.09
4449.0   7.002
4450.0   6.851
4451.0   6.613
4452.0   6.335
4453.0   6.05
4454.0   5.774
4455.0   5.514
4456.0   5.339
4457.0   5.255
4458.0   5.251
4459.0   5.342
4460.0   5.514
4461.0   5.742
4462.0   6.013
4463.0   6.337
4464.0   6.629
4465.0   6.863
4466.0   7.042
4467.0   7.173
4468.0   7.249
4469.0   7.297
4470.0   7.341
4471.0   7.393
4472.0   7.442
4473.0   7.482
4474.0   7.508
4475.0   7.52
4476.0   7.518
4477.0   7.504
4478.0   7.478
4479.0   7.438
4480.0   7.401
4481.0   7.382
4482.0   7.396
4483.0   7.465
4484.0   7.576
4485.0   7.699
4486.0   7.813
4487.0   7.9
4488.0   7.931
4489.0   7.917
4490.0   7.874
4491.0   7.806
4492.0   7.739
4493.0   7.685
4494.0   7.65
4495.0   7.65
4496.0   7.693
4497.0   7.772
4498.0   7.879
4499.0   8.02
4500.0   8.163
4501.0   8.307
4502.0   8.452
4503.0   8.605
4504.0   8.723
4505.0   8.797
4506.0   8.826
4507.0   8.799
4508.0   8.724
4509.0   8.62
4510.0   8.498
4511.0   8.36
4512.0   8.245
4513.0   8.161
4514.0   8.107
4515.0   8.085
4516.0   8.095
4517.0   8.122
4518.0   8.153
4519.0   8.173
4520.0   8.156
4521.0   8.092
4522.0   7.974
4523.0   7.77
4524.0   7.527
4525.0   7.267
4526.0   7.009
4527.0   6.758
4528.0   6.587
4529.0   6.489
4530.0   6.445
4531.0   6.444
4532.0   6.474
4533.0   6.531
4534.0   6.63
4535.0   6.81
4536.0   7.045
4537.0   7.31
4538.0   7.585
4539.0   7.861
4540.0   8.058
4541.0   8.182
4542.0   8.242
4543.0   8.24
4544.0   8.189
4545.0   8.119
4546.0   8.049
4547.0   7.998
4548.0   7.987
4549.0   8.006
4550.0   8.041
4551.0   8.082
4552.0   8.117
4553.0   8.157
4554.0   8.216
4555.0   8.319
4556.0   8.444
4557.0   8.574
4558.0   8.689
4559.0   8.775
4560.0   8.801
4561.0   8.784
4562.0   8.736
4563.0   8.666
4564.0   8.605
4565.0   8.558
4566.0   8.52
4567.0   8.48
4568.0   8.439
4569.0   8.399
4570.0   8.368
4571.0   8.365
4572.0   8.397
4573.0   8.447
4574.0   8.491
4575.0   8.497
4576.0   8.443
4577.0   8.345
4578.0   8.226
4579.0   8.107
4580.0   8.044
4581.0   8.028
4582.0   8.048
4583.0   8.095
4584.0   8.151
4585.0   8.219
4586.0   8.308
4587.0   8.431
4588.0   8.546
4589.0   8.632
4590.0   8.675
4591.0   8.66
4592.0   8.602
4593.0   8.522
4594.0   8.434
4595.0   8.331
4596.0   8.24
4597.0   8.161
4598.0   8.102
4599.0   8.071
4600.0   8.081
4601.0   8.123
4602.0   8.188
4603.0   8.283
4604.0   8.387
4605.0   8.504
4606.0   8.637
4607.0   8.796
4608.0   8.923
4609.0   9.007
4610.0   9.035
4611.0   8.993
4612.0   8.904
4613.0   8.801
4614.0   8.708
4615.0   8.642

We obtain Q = 0.09 mag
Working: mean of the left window 7.96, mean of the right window 8.38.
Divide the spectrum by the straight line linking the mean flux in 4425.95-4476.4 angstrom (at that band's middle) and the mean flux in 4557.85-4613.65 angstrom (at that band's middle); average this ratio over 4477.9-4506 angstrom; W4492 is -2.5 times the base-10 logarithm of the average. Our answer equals -0.11 mag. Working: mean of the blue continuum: 6.52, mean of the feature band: 7.89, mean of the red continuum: 8.47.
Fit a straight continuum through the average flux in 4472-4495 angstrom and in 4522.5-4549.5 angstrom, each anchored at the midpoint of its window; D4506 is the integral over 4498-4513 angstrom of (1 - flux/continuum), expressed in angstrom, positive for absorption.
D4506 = -1.9 angstrom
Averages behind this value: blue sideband 7.62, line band 8.48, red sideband 7.39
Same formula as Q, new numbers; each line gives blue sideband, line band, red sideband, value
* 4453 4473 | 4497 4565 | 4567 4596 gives -0.07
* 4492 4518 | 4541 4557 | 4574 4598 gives 0.02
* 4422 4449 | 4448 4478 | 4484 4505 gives 0.09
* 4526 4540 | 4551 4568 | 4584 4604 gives -0.13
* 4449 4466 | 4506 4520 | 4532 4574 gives -0.15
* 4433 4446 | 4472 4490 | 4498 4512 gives 0.03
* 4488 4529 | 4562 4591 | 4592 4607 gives -0.02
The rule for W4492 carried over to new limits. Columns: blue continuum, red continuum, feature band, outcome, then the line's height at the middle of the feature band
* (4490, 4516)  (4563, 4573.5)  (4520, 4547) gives 0.13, 8.33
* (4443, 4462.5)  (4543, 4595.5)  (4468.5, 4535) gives -0.09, 7.12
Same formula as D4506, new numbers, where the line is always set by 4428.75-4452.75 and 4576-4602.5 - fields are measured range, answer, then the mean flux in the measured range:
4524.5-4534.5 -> 1.2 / 6.66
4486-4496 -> -0.9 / 7.79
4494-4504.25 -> -1.2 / 8.09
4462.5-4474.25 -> -0.4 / 7.14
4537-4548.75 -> -0.4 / 8.01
